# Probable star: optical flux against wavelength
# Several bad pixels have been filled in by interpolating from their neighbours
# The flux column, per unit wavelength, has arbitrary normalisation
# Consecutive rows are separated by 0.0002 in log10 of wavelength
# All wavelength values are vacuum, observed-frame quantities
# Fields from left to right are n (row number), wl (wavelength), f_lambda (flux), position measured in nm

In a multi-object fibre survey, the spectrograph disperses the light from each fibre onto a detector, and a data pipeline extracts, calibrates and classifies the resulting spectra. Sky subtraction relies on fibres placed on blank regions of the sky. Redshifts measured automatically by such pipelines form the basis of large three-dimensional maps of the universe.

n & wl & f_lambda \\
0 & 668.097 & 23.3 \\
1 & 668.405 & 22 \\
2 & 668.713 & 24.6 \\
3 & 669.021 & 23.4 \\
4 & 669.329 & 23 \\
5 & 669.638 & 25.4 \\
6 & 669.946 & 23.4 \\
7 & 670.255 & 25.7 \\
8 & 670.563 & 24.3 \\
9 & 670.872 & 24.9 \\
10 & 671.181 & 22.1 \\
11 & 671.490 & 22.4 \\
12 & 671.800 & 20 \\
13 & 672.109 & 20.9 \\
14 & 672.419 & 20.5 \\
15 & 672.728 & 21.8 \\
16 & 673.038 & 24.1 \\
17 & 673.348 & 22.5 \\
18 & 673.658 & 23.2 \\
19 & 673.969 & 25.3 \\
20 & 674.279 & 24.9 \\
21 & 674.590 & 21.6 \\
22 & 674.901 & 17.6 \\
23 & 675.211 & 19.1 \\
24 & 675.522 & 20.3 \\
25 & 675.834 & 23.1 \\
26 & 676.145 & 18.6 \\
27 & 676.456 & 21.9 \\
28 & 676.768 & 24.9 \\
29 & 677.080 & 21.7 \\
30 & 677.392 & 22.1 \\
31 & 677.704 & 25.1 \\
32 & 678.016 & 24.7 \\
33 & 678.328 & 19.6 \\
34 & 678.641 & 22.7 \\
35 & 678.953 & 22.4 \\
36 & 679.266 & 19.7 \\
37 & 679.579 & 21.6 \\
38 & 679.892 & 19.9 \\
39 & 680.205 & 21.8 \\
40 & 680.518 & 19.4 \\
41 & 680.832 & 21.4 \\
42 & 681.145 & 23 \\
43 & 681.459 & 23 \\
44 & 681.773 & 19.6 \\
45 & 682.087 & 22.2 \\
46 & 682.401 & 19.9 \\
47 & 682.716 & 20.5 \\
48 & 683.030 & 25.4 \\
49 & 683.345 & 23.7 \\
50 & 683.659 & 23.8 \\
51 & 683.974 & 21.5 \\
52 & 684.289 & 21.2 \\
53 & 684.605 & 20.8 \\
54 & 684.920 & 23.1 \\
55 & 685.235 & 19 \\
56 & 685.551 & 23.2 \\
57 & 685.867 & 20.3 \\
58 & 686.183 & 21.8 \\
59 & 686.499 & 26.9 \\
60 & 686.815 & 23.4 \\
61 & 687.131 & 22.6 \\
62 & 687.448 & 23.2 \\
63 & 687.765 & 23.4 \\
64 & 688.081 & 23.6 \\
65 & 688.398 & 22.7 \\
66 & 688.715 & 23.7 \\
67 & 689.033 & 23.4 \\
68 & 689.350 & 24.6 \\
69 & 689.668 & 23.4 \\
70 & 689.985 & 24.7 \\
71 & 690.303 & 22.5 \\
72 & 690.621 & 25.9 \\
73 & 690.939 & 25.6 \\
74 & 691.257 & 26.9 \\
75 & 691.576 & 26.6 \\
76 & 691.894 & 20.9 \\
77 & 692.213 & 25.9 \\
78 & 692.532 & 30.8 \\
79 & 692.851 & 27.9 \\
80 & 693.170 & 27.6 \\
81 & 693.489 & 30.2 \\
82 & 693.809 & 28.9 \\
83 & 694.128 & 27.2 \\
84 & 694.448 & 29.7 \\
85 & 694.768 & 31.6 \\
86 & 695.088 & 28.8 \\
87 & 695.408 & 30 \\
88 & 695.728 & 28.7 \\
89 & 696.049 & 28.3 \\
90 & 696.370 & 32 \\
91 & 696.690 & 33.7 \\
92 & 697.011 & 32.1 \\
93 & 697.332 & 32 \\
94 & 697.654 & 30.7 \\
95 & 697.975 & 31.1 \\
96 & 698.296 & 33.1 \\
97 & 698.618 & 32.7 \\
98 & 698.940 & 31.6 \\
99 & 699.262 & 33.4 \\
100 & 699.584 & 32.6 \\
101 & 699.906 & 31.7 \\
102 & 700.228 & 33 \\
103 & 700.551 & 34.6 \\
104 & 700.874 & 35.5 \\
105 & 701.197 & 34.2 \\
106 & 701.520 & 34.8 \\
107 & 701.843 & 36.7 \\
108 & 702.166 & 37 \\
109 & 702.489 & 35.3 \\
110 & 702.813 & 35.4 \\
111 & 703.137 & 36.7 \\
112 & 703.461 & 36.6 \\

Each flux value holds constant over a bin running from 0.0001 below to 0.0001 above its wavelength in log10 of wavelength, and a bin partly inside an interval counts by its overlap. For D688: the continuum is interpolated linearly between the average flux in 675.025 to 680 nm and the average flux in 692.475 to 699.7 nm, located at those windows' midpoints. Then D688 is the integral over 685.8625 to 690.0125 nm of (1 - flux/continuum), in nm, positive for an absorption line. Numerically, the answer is 0.50 nm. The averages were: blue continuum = 21.7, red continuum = 30.6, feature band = 23.5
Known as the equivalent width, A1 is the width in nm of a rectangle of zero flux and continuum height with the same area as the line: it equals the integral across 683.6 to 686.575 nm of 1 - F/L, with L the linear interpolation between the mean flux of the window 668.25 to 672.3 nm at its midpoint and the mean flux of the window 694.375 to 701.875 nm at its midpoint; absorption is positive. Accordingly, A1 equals 0.64 nm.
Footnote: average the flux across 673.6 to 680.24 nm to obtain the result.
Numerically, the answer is 21.9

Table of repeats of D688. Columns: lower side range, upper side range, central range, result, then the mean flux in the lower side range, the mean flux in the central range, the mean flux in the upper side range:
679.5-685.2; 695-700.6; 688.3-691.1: 0.250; 21.7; 24.1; 31.7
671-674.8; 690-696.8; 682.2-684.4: 0.254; 22.4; 22.3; 28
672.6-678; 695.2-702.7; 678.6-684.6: 0.814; 22.3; 21.7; 32.8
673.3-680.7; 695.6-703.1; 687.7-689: 0.198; 21.8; 23.4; 33.1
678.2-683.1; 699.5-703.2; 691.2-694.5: 0.205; 21.3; 27.5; 34.8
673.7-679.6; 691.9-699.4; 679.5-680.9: 0.164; 22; 20.7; 30.1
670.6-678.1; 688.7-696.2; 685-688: 0.317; 22.2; 22.7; 26.9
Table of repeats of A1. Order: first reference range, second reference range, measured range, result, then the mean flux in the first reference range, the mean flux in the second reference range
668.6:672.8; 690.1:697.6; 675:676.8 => 0.245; 23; 28.4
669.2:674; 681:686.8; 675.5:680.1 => 0.138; 23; 22.2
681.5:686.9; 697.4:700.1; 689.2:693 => 0.200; 22.1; 32.1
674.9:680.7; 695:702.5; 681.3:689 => 0.886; 21.5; 32.6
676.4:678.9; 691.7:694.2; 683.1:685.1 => 0.188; 22.9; 27.4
